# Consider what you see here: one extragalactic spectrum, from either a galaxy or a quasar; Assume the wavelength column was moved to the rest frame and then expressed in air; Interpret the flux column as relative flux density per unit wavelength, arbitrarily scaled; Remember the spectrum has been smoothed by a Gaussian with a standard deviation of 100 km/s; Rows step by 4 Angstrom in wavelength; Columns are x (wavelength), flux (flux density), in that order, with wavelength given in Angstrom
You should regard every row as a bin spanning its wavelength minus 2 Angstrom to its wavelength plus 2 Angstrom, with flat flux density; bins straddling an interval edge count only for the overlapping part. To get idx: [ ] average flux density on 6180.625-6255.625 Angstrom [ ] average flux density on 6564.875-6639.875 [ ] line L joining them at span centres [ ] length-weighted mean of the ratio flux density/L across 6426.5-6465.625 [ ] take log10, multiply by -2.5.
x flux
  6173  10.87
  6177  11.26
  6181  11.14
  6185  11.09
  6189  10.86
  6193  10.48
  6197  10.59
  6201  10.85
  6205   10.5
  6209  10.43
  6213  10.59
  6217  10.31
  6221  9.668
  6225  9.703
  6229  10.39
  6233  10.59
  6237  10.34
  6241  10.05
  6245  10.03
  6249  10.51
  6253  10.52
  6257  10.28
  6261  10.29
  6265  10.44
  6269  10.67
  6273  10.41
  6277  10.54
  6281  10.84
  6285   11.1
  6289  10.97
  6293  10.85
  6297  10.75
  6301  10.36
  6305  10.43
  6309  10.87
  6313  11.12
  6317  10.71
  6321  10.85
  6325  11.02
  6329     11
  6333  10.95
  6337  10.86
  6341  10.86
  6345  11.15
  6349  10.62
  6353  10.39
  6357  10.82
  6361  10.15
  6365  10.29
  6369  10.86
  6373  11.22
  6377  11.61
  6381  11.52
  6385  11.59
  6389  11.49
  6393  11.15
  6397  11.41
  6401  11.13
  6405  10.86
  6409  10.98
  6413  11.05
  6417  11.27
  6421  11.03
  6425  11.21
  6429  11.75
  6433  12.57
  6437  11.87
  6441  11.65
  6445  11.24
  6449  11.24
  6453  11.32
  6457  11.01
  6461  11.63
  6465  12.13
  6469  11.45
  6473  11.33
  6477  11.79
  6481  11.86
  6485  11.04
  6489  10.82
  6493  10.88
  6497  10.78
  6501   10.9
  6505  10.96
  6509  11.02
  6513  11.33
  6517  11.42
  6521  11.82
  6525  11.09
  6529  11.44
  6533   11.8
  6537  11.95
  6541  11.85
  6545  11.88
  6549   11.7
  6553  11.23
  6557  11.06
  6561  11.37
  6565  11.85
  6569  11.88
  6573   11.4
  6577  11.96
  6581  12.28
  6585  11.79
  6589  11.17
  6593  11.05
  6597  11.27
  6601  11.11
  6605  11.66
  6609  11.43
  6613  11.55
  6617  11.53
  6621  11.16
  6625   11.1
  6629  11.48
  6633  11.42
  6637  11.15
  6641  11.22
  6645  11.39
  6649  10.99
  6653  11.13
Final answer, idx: -0.05 mag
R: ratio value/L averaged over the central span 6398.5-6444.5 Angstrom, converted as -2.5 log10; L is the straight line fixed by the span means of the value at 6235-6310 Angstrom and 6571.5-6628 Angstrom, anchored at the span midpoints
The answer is -0.04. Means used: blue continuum 10.5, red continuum 11.5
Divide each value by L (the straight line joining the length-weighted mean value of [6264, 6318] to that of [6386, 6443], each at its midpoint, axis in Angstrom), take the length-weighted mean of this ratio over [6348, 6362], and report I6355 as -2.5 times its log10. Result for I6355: 0.06 mag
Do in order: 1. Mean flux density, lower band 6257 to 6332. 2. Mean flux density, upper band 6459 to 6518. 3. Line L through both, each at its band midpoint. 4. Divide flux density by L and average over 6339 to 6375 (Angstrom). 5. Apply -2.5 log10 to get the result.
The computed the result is 0.02 mag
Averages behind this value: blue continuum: 10.7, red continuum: 11.3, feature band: 10.7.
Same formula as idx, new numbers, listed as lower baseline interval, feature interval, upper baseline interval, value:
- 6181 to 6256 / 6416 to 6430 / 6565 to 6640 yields -0.029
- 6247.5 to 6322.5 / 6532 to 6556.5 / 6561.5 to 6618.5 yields -0.025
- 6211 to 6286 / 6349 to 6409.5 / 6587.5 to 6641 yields -0.031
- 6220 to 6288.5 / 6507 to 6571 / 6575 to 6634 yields -0.026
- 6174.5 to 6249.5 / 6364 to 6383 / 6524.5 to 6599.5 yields -0.014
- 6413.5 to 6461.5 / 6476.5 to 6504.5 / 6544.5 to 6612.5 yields 0.036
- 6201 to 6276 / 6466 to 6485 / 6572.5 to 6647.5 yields -0.052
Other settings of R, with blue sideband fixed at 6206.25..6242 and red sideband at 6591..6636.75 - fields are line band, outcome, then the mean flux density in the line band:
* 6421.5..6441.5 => -0.09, 11.8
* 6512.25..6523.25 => -0.05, 11.5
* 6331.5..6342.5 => -0.03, 10.9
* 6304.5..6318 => -0.03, 10.8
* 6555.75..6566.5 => -0.02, 11.4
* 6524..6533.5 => -0.03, 11.4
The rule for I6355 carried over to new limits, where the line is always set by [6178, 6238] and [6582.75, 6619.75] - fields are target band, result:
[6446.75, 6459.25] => -0.013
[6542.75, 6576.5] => -0.025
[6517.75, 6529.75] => -0.022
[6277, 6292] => -0.022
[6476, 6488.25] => -0.033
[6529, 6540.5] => -0.052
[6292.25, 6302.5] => 0.007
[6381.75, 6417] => -0.027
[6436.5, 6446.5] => -0.050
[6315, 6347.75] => -0.012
